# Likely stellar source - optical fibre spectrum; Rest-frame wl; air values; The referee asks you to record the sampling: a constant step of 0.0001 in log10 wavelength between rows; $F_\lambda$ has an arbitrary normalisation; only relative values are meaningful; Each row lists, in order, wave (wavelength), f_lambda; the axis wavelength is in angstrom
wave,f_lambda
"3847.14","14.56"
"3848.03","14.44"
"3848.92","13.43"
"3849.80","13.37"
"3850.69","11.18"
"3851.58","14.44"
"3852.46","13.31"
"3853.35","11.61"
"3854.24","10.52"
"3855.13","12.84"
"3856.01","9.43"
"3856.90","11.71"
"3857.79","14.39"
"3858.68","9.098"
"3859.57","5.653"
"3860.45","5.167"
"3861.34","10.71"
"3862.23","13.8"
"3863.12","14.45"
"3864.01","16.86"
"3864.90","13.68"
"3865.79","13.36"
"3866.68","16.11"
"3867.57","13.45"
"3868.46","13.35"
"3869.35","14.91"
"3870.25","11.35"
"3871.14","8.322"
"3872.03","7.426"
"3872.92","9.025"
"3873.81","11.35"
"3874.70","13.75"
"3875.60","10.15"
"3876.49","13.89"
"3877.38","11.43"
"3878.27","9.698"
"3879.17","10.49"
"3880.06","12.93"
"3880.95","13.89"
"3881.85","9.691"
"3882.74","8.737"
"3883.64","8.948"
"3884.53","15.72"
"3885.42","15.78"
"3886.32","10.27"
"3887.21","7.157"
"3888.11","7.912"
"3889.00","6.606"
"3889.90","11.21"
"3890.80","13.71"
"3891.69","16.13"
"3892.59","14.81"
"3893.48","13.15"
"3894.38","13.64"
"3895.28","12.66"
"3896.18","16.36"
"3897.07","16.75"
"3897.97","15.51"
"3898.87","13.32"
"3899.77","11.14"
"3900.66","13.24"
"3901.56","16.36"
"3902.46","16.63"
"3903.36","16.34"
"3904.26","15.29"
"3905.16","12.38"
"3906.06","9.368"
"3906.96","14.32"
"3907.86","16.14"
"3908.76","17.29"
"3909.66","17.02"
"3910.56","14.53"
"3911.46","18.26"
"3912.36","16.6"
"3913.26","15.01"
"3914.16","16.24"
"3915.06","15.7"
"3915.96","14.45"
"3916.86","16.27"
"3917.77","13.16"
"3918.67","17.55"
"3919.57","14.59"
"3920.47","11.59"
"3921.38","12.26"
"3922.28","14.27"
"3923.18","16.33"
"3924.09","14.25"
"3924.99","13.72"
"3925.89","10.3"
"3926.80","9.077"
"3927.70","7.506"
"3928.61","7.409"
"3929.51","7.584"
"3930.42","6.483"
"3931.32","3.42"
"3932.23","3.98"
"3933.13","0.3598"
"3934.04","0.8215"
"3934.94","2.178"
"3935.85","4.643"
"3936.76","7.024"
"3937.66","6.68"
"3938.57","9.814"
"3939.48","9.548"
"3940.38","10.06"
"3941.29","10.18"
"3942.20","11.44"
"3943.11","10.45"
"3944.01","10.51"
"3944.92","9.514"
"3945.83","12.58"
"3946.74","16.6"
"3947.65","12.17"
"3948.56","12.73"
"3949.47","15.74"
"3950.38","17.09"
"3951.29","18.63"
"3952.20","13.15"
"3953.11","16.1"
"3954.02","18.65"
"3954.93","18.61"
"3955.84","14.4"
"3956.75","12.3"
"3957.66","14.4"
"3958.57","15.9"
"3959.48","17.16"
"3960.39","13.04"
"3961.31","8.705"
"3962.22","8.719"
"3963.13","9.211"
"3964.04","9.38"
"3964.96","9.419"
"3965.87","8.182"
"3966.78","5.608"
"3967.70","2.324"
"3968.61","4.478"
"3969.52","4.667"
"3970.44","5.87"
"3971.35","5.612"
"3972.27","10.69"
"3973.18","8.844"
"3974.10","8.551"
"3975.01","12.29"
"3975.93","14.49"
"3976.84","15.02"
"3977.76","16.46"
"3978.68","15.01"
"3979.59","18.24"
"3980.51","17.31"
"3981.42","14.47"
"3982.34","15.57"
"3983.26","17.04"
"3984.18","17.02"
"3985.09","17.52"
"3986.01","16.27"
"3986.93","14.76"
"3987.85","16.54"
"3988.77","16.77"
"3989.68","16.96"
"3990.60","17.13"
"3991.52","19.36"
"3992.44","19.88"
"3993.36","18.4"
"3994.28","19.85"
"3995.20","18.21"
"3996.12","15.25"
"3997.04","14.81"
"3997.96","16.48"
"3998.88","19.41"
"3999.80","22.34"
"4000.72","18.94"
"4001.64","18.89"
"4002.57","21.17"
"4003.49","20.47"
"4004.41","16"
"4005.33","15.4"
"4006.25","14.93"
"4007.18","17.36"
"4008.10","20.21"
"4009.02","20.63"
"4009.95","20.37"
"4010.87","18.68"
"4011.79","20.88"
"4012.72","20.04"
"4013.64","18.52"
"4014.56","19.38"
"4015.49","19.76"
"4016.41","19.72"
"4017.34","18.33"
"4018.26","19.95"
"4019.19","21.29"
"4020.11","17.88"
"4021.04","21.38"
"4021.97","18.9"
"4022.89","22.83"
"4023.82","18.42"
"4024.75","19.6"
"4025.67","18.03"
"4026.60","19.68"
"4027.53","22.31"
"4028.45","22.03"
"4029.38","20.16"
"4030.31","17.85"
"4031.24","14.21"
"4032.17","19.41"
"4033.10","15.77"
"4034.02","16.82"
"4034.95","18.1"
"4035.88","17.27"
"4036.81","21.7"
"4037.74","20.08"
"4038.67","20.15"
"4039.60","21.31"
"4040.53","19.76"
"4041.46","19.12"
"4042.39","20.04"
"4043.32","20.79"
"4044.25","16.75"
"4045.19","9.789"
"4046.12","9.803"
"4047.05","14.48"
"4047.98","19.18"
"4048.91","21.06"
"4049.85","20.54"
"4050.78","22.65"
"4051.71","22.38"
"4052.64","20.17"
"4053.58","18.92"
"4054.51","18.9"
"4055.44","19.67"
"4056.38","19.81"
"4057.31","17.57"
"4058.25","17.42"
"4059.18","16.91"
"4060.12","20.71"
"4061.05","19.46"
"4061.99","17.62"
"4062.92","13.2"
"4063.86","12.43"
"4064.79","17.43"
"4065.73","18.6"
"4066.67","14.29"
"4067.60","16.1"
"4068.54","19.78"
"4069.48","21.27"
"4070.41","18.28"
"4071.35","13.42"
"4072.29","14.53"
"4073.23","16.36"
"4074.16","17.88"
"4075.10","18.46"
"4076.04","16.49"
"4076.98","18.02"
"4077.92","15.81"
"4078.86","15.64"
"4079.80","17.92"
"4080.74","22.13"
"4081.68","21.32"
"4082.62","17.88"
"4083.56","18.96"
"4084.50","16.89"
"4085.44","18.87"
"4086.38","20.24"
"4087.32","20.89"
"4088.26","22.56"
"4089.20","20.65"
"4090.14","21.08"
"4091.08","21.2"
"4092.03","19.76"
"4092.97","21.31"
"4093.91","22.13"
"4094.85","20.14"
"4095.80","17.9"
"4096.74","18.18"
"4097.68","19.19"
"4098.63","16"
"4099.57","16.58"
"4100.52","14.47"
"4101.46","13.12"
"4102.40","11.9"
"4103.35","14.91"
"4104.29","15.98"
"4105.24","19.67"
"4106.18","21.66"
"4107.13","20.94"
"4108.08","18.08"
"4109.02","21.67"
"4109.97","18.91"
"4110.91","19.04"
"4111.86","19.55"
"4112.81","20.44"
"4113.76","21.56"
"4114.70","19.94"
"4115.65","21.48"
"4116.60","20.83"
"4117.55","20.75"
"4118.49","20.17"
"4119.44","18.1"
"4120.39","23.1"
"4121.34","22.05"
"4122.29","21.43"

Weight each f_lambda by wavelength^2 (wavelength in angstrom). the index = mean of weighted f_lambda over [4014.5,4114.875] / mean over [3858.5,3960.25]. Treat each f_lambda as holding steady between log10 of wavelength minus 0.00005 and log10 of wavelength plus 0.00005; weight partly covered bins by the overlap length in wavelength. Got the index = 1.6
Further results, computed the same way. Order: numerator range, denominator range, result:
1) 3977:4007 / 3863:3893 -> 1.54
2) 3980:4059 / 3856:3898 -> 1.66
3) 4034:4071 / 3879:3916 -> 1.45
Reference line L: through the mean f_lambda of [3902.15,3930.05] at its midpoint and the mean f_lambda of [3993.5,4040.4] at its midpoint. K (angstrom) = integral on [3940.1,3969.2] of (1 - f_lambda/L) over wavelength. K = 6.82 angstrom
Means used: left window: 13.9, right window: 19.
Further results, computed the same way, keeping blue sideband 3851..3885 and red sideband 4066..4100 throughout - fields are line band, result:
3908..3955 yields 6.20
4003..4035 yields -4.84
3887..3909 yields -1.44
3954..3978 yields 6.73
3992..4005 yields -2.18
